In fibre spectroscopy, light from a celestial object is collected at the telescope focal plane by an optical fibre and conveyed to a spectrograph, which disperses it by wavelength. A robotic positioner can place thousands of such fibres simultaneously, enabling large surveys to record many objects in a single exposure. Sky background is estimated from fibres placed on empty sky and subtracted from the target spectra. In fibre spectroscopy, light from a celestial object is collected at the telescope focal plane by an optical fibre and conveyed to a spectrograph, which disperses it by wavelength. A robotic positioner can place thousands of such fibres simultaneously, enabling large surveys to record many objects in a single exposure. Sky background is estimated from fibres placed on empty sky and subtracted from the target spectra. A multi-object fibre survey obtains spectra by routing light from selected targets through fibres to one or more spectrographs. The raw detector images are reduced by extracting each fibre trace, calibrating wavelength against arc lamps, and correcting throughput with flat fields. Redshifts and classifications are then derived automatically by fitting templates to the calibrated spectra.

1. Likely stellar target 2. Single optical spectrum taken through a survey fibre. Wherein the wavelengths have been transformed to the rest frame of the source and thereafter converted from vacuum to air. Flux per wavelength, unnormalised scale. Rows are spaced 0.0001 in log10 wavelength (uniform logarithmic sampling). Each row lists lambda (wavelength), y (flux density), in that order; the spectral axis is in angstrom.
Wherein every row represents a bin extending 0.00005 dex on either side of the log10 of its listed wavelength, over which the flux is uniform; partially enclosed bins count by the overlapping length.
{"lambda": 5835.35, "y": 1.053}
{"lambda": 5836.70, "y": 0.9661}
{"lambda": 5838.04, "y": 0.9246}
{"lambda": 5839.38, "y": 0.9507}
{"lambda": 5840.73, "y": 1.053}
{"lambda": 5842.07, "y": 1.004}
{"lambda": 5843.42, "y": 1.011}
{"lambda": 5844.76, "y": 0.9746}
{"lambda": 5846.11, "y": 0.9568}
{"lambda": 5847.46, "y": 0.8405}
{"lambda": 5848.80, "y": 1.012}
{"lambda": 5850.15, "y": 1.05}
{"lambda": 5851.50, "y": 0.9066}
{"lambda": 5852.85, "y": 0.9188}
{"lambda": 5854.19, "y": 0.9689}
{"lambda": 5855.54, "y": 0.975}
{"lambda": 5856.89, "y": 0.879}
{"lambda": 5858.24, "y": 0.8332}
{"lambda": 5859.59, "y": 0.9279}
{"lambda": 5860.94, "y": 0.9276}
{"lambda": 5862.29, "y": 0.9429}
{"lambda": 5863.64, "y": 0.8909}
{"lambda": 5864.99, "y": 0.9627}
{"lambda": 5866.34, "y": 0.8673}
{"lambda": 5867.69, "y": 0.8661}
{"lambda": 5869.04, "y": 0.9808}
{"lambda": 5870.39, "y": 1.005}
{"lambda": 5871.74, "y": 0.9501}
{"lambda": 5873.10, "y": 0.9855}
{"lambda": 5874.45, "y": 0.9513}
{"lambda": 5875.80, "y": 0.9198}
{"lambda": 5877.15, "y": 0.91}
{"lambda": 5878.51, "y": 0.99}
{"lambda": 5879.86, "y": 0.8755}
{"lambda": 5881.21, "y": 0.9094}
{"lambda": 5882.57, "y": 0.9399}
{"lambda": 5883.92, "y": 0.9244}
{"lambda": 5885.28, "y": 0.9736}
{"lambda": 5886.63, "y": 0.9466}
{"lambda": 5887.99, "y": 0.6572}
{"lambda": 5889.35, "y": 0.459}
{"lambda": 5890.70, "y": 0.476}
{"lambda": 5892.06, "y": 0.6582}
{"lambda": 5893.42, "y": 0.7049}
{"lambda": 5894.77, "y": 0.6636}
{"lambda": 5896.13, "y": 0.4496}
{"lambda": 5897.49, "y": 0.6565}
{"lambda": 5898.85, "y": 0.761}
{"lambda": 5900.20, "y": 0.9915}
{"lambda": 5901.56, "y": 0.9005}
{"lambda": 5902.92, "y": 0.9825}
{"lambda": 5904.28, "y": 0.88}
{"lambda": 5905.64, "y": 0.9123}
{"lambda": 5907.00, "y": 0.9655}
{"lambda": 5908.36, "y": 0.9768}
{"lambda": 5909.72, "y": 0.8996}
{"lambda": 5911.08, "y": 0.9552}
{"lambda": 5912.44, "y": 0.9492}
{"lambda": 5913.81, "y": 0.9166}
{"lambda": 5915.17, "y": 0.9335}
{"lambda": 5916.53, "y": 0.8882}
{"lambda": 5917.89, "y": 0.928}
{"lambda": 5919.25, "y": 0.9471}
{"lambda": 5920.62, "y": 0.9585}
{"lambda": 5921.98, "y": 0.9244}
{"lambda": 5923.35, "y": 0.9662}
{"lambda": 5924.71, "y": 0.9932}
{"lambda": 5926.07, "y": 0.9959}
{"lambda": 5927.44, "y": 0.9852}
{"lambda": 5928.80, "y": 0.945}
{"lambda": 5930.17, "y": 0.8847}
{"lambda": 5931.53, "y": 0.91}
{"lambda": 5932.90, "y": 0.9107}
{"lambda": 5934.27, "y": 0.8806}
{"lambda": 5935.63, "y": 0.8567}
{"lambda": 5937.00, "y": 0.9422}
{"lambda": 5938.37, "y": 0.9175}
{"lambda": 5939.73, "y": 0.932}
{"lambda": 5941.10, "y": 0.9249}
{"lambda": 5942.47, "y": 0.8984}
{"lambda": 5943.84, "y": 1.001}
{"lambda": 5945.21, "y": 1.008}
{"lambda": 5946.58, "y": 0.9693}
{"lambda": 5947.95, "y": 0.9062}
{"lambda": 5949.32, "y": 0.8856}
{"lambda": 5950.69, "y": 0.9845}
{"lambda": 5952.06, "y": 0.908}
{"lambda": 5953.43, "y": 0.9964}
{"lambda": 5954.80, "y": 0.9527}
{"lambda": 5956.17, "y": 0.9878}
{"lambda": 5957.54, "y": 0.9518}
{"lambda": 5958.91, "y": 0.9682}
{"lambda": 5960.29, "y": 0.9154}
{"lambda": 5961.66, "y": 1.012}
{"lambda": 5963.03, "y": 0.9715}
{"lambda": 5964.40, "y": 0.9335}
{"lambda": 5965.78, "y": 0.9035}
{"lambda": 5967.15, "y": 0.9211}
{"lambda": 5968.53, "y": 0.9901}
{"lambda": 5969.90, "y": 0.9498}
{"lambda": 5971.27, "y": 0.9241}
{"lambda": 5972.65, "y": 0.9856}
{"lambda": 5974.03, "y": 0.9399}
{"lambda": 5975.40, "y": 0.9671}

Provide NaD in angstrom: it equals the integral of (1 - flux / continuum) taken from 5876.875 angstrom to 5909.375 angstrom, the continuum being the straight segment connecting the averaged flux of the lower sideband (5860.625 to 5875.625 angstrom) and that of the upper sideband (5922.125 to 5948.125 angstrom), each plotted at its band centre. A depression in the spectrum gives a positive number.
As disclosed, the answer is 4.3 angstrom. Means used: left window 0.939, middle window 0.815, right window 0.938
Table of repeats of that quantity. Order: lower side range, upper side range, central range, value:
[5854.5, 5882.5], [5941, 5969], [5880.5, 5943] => 4.65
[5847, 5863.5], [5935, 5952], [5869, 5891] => 1.30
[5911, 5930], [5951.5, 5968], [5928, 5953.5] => 0.58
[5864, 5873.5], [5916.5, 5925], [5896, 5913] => 1.15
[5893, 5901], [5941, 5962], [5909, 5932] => -3.59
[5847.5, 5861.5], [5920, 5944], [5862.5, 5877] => -0.03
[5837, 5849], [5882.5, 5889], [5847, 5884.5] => -0.92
